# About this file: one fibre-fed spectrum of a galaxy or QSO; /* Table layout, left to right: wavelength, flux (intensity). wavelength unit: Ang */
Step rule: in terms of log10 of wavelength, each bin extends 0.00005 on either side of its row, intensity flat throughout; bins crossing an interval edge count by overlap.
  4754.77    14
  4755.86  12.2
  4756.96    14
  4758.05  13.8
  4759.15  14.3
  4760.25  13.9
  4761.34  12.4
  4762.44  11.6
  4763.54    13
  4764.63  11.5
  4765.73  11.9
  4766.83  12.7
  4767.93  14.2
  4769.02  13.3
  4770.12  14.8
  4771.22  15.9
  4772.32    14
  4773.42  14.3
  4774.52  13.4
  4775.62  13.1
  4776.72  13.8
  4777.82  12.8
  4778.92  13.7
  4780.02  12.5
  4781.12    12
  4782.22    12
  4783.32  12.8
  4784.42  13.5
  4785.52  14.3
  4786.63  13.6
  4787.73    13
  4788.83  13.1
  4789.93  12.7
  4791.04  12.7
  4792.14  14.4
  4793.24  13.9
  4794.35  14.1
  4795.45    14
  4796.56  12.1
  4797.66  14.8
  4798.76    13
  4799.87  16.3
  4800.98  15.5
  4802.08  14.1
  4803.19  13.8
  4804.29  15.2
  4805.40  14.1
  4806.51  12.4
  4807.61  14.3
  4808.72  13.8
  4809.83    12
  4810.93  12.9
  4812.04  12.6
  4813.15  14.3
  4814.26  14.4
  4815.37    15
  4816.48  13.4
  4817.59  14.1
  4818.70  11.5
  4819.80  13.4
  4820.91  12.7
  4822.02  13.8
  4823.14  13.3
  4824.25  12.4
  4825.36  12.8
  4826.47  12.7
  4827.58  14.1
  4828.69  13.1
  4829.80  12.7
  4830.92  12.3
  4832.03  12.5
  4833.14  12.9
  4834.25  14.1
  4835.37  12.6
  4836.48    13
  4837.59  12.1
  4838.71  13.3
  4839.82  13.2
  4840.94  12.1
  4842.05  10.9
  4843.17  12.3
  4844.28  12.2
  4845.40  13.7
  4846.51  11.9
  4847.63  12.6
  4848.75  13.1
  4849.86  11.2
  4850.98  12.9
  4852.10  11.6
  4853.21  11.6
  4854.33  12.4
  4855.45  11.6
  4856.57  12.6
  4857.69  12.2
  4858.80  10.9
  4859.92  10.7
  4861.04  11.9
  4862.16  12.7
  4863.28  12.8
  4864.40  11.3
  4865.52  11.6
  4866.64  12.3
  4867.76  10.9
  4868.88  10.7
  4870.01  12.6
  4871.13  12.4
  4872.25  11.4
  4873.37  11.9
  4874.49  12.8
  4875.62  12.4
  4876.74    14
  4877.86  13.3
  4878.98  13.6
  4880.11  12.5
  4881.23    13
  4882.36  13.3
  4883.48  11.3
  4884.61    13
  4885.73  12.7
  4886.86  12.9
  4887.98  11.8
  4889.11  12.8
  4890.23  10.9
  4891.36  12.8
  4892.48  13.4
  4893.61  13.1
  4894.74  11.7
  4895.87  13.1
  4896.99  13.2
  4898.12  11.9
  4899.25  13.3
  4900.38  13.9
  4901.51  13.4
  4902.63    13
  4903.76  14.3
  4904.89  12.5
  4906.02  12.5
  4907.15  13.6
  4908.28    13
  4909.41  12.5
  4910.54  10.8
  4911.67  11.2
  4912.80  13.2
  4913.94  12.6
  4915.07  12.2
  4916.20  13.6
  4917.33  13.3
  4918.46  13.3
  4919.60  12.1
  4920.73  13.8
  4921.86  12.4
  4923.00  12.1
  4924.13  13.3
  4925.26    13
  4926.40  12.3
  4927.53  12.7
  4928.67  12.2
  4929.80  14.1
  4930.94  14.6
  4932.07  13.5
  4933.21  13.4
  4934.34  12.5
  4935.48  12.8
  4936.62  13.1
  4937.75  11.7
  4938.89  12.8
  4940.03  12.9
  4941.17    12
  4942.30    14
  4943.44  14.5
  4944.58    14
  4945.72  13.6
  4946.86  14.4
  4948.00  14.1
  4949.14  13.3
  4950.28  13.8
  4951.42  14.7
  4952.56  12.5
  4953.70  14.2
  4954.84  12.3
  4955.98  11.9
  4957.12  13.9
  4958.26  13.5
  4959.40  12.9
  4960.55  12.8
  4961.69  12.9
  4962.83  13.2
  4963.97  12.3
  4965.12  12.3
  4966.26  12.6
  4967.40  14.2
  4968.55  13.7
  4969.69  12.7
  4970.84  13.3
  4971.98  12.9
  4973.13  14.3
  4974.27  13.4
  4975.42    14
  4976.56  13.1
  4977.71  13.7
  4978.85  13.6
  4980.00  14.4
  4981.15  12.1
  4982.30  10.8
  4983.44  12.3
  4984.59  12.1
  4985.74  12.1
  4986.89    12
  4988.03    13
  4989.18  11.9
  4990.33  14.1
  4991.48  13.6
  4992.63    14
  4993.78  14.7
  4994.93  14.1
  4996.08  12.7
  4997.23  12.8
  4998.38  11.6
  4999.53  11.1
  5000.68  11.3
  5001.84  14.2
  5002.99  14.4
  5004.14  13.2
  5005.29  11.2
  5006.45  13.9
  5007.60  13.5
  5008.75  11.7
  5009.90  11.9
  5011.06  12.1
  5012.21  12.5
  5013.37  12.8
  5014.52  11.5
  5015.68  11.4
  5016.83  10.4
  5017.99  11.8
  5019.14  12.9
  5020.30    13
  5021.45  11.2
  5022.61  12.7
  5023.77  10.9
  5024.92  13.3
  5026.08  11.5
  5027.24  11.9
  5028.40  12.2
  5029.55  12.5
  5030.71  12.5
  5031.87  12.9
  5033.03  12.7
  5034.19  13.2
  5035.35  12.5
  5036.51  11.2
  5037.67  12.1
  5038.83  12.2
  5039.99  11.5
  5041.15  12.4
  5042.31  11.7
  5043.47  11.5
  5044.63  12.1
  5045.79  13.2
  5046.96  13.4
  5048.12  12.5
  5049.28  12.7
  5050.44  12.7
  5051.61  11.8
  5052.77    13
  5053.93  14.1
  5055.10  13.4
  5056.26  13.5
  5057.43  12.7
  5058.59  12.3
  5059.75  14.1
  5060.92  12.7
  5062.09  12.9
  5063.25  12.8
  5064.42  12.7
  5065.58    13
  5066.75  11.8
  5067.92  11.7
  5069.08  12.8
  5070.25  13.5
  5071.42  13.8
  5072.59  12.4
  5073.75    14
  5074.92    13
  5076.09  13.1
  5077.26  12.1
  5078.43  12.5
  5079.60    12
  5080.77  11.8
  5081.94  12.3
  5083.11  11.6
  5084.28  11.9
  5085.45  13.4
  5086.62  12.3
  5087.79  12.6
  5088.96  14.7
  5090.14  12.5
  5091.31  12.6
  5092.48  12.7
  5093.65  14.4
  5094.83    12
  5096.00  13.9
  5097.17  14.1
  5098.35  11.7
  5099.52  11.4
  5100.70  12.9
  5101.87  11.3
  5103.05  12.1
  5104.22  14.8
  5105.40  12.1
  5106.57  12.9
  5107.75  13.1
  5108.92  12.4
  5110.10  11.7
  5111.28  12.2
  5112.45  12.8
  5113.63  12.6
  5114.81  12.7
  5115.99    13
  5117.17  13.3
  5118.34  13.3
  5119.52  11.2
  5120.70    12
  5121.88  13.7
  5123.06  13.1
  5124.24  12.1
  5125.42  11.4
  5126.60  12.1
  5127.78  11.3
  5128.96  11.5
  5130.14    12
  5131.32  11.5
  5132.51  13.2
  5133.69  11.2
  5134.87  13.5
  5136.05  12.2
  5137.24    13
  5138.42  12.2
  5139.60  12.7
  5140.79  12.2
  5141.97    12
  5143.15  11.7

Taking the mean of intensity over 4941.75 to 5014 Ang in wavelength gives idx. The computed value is 13.1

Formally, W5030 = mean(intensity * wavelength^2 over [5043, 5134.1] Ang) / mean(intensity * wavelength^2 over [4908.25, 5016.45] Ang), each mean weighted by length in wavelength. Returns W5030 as 1.03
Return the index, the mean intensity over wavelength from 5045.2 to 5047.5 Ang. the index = 13.3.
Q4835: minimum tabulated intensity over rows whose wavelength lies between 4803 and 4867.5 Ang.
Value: 10.7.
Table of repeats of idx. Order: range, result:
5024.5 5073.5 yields 12.6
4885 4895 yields 12.5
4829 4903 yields 12.4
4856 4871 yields 11.8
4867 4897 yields 12.5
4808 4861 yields 12.7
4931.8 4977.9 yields 13.3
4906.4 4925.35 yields 12.7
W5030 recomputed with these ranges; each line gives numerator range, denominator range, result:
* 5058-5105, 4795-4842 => 1.06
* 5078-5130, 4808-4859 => 1.09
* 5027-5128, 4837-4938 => 1.09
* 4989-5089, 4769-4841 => 1.03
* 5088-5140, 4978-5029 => 1.05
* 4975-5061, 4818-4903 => 1.07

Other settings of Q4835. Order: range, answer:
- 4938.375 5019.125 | 10.4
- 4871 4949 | 10.8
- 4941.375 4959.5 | 11.9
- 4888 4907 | 10.9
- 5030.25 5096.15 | 11.2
